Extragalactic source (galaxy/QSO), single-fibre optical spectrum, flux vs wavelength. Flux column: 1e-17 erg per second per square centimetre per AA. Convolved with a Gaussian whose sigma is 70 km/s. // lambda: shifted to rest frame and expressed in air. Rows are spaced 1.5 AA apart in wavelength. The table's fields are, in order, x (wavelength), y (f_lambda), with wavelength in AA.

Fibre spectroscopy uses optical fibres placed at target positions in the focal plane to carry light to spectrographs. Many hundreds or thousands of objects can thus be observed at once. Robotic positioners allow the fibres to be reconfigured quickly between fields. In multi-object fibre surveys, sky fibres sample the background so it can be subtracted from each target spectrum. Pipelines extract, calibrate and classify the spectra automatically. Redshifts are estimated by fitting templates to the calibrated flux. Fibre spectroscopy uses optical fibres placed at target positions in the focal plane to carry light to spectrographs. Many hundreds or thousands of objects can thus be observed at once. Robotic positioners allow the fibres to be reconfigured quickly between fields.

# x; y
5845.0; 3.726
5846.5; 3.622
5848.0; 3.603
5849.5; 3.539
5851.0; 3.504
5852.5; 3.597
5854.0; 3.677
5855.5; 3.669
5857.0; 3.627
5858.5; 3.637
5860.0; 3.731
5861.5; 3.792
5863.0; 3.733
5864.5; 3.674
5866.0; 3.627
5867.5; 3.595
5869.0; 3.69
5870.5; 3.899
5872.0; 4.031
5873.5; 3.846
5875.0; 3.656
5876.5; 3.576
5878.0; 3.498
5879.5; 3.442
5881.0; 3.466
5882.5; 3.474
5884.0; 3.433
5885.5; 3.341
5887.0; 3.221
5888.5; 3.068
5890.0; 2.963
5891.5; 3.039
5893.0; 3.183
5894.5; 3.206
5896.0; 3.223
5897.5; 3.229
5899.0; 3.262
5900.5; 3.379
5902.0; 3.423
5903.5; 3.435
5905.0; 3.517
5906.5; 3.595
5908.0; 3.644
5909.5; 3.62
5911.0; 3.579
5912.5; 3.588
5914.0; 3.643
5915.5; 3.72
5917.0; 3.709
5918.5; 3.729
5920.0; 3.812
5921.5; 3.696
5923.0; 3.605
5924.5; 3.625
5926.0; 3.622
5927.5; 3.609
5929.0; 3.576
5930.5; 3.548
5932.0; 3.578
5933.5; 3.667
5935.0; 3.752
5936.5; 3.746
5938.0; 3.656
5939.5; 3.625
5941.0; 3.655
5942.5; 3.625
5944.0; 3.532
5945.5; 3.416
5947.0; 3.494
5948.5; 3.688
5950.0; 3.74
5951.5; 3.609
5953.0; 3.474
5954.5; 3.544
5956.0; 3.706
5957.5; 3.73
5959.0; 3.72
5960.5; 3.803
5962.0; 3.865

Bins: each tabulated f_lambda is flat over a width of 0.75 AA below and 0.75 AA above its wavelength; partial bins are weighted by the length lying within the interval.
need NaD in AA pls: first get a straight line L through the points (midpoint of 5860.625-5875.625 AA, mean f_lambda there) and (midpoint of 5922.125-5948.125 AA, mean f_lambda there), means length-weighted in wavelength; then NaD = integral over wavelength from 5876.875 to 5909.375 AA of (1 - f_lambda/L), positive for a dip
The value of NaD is 3.13 AA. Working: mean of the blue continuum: 3.75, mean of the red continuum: 3.61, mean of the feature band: 3.34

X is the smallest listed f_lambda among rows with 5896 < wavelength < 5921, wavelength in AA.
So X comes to 3.223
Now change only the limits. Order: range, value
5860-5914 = 2.963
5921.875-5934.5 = 3.548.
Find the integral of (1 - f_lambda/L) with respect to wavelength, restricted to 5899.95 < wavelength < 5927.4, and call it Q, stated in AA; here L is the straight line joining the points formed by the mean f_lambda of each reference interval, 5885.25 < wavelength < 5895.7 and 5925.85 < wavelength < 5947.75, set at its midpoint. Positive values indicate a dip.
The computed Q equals -1.9 AA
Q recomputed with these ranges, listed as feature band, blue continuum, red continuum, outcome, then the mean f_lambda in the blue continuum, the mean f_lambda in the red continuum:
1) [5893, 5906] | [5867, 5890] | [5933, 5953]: 0.84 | 3.53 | 3.62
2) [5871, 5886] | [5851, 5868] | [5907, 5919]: 0.30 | 3.66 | 3.65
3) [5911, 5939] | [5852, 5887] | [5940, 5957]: -0.42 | 3.63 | 3.59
